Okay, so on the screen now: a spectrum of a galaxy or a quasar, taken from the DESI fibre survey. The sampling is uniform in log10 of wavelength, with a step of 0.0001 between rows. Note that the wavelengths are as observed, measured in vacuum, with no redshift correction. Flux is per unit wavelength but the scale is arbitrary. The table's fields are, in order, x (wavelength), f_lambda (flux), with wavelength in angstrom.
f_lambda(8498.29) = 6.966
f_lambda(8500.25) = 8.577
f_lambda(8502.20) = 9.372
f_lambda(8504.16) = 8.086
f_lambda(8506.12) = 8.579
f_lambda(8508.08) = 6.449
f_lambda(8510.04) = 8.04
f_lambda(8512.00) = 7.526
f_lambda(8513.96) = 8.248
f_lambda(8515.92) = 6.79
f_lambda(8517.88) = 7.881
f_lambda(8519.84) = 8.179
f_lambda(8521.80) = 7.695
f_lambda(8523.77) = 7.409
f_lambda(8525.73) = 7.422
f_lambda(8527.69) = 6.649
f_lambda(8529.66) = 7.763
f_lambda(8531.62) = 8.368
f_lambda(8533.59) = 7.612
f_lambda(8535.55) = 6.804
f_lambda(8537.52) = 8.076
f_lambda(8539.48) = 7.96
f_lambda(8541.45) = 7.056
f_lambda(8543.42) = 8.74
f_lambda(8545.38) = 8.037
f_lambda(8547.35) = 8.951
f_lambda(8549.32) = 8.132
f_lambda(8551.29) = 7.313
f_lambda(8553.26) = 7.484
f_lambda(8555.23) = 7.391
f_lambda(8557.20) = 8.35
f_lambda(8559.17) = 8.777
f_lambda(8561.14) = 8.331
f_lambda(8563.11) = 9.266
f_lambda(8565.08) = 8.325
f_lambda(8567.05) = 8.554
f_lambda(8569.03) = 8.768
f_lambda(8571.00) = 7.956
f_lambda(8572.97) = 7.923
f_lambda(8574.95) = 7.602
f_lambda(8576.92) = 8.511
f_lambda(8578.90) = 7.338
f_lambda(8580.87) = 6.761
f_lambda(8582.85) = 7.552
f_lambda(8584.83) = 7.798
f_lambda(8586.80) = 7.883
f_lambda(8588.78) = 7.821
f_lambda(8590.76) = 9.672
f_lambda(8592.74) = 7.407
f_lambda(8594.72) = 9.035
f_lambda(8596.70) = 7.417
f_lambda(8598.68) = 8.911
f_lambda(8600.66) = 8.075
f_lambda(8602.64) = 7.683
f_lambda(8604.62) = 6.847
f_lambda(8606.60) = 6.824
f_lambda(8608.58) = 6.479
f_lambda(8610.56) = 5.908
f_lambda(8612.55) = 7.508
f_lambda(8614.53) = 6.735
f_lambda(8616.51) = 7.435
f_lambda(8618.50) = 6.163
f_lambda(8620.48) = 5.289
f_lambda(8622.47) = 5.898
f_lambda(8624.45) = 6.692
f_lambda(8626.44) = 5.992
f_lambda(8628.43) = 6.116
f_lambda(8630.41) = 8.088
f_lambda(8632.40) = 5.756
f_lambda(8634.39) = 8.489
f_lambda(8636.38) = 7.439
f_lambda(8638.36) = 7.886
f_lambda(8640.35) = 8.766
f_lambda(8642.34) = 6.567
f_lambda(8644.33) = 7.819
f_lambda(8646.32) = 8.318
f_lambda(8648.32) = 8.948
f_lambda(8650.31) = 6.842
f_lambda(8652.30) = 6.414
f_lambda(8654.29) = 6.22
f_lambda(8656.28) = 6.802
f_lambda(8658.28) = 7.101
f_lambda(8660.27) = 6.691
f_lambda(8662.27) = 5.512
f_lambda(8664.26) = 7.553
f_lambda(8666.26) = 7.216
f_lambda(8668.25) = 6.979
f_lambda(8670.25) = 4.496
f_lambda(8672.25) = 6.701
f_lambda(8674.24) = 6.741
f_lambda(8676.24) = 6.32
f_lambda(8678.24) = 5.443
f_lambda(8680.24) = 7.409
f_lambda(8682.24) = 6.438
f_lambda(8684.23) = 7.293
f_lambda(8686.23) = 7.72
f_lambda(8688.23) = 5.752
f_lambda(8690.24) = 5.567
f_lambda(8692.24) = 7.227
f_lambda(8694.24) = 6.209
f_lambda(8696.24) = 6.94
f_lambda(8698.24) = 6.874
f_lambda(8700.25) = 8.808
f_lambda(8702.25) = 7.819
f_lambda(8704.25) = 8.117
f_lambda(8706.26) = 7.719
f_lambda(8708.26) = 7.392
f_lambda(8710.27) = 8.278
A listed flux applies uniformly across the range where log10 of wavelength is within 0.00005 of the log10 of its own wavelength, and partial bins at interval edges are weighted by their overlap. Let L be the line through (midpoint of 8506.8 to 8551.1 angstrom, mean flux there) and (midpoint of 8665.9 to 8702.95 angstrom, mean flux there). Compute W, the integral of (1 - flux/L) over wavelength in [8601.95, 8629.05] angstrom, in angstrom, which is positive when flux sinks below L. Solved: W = 2.38 angstrom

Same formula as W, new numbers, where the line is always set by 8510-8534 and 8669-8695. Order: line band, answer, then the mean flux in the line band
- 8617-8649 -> -1.6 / 7.13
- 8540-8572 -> -3.6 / 8.21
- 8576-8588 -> -0.8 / 7.64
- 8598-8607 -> -0.8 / 7.68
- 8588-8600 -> -2.2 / 8.37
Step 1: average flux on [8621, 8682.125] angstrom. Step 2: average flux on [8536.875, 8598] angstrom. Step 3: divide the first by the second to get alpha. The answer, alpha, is 0.9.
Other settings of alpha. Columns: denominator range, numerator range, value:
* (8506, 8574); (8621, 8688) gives 0.87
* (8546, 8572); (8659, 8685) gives 0.79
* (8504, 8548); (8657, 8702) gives 0.87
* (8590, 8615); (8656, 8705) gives 0.90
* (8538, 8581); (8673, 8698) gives 0.82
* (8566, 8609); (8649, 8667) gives 0.86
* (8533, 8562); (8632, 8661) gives 0.93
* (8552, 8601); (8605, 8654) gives 0.86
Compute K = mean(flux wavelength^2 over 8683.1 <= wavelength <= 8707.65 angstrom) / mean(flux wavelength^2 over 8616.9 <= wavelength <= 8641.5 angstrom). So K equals 1.1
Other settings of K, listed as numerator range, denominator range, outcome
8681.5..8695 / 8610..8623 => 1.04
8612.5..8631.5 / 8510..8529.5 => 0.89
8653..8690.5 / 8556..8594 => 0.82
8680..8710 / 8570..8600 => 0.92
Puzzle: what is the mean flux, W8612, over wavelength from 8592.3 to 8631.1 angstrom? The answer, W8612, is 7.01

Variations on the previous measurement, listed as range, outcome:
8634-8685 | 7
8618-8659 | 7.04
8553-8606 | 8.05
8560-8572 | 8.54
